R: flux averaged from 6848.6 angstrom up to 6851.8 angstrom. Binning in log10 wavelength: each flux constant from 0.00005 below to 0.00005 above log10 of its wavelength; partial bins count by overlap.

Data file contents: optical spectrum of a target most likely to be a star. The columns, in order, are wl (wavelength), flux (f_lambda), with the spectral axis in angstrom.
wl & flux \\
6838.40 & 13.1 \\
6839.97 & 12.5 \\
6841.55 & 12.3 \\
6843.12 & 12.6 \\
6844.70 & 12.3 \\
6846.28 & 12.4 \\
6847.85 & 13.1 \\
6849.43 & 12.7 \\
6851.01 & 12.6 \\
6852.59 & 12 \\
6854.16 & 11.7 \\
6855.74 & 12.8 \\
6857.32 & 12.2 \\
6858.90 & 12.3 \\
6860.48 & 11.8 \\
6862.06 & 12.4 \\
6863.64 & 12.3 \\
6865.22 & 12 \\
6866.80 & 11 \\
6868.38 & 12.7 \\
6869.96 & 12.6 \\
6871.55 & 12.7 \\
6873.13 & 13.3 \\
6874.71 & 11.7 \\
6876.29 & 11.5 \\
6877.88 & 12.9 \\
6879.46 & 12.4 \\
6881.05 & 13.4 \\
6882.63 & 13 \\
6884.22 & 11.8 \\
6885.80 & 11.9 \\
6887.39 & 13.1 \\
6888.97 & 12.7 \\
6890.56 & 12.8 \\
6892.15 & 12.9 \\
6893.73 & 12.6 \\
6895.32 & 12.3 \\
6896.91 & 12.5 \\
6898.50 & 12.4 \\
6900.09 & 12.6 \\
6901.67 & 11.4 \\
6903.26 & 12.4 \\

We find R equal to 12.6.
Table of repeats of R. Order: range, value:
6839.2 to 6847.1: 12.4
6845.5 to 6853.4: 12.6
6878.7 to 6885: 12.6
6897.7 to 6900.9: 12.5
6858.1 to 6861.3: 12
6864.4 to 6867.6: 11.5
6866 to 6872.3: 12.2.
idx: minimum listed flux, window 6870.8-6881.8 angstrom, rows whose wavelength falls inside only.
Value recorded 11.5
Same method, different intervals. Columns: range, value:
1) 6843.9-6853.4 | 12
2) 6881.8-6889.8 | 11.8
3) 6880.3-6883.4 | 13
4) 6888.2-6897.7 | 12.3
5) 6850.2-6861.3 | 11.7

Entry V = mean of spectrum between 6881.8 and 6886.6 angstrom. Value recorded 12.2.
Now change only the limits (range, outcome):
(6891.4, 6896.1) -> 12.6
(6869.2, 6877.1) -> 12.4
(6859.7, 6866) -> 12.1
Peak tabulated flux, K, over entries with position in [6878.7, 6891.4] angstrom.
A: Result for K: 13.4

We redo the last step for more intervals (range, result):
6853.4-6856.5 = 12.8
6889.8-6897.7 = 12.9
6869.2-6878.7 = 13.3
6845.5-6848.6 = 13.1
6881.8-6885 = 13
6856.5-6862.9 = 12.4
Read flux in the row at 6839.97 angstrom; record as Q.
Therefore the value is 12.5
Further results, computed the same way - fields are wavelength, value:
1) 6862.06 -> 12.4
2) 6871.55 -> 12.7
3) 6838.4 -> 13.1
